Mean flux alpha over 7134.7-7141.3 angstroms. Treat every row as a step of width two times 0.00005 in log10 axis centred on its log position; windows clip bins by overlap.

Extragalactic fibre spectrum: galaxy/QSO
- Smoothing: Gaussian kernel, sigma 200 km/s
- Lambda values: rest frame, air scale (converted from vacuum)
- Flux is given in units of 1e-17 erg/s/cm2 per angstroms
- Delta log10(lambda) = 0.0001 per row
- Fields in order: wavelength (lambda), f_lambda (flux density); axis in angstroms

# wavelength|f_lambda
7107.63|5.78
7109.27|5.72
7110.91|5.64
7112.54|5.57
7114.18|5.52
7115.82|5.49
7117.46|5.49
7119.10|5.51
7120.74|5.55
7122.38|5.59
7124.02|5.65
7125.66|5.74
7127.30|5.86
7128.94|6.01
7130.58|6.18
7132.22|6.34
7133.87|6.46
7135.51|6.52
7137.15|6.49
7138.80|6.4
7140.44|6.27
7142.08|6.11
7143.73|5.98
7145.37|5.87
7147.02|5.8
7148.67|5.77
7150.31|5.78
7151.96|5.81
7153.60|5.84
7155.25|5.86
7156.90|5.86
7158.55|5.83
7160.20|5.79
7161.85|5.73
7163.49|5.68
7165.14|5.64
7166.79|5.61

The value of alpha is 6.42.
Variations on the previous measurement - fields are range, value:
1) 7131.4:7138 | 6.45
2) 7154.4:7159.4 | 5.84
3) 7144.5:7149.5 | 5.82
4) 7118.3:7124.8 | 5.57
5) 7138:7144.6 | 6.19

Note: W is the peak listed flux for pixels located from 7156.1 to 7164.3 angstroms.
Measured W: 5.86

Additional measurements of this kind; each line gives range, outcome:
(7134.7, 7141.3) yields 6.52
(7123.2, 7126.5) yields 5.74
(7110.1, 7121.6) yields 5.64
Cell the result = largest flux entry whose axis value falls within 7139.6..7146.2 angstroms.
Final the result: 6.27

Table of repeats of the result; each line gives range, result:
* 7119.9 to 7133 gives 6.34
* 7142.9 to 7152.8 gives 5.98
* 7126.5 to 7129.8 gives 6.01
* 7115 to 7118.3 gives 5.49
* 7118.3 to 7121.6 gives 5.55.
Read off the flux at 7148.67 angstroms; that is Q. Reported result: 5.77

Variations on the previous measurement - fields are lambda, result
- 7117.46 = 5.49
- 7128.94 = 6.01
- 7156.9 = 5.86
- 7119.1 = 5.51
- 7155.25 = 5.86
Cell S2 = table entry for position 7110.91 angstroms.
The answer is 5.64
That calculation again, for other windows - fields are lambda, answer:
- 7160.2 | 5.79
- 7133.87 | 6.46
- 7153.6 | 5.84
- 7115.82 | 5.49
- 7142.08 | 6.11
